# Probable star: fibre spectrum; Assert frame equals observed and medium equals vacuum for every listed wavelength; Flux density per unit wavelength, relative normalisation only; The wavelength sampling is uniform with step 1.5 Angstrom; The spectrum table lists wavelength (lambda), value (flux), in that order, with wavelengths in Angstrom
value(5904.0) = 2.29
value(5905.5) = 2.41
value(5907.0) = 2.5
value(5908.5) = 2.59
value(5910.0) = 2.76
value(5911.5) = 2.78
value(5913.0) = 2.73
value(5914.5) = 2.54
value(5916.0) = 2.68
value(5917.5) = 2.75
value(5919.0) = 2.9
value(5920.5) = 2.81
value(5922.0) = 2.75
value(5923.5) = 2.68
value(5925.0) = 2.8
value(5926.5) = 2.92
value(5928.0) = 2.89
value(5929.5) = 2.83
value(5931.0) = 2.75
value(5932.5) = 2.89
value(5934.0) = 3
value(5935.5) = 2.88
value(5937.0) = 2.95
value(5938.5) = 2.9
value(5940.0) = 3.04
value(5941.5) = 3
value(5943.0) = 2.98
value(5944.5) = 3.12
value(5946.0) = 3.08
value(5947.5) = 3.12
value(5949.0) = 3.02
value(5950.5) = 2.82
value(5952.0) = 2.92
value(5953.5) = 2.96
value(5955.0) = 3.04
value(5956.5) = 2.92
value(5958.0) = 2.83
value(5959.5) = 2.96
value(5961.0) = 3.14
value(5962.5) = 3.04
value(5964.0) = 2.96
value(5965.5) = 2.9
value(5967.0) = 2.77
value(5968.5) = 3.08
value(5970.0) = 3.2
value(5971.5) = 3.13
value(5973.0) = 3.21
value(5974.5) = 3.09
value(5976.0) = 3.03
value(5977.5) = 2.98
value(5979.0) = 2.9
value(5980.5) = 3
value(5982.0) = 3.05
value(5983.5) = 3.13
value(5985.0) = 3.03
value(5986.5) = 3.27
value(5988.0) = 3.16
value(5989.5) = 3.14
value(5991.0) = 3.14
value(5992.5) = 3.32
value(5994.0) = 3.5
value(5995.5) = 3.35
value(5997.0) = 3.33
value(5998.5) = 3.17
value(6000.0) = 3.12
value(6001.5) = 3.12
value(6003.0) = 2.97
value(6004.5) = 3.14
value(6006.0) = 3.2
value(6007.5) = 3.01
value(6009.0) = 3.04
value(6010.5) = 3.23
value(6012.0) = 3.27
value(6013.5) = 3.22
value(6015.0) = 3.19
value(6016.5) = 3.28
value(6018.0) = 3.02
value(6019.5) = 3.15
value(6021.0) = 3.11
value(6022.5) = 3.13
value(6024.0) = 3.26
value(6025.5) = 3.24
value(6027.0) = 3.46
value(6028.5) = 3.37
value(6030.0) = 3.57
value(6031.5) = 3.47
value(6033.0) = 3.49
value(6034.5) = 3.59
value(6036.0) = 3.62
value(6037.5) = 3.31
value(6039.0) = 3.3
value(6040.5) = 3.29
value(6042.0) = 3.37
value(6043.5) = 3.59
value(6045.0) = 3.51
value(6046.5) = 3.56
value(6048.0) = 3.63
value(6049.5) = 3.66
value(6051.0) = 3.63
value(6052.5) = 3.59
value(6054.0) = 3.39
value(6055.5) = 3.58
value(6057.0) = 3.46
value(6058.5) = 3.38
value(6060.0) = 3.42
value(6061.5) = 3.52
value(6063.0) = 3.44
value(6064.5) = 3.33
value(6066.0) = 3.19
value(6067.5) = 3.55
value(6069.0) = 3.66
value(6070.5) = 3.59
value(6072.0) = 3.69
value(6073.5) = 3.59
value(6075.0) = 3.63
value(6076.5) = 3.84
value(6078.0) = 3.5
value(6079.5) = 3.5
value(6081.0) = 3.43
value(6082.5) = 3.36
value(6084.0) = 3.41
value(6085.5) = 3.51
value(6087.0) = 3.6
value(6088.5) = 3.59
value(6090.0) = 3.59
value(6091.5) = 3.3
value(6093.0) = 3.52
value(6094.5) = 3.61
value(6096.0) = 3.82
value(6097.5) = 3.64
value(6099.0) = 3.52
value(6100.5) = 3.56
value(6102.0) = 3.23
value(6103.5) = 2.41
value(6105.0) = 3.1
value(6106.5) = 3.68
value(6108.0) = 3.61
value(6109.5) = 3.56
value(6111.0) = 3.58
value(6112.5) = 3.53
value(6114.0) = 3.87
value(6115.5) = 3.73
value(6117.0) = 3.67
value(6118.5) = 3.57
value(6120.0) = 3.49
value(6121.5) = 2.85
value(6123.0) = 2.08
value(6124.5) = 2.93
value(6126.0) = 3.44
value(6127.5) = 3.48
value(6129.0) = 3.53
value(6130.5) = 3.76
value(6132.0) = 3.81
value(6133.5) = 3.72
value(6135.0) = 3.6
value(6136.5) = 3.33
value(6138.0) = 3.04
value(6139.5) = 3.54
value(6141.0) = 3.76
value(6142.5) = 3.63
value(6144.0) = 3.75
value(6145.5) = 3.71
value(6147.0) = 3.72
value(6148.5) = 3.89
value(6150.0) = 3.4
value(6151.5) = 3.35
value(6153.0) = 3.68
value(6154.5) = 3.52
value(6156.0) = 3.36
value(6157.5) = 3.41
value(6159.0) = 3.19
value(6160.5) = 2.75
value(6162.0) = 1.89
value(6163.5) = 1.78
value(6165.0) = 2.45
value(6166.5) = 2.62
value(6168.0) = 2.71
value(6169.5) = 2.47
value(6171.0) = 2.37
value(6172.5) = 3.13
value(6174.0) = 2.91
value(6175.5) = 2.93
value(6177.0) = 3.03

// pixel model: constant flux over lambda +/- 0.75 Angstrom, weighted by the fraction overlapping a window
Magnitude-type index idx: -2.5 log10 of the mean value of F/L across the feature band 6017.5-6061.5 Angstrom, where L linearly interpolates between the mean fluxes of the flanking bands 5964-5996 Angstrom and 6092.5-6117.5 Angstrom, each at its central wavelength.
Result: -0.04 mag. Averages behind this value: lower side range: 3.11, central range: 3.42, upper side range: 3.51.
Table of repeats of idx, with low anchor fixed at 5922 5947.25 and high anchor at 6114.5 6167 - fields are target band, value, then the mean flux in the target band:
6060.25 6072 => -0.10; 3.48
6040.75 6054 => -0.14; 3.55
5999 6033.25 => -0.05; 3.22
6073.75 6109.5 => -0.09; 3.48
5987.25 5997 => -0.09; 3.27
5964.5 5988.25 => -0.02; 3.05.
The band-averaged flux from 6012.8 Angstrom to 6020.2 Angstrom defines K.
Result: 3.17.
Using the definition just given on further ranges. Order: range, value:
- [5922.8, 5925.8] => 2.74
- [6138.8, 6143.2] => 3.64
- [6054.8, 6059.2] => 3.47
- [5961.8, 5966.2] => 2.97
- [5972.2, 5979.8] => 3.04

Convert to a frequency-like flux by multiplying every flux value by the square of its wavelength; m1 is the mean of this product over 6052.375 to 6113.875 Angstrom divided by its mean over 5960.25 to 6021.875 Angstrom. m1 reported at 1.15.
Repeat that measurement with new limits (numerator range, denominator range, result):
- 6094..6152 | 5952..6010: 1.18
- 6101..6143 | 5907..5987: 1.23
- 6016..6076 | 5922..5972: 1.21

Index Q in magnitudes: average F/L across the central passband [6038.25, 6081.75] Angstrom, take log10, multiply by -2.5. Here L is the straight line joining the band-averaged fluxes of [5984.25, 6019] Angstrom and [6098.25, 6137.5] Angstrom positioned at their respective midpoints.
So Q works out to -0.07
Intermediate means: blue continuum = 3.18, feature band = 3.51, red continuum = 3.41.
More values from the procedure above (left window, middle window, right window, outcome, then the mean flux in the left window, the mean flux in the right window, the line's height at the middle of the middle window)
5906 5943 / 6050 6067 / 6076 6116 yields -0.034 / 2.81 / 3.5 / 3.35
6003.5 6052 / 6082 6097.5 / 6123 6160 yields -0.037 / 3.34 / 3.49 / 3.42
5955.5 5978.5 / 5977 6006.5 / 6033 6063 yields 0.003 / 3.02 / 3.49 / 3.16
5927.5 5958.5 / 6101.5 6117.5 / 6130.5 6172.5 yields -0.096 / 2.95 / 3.21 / 3.16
